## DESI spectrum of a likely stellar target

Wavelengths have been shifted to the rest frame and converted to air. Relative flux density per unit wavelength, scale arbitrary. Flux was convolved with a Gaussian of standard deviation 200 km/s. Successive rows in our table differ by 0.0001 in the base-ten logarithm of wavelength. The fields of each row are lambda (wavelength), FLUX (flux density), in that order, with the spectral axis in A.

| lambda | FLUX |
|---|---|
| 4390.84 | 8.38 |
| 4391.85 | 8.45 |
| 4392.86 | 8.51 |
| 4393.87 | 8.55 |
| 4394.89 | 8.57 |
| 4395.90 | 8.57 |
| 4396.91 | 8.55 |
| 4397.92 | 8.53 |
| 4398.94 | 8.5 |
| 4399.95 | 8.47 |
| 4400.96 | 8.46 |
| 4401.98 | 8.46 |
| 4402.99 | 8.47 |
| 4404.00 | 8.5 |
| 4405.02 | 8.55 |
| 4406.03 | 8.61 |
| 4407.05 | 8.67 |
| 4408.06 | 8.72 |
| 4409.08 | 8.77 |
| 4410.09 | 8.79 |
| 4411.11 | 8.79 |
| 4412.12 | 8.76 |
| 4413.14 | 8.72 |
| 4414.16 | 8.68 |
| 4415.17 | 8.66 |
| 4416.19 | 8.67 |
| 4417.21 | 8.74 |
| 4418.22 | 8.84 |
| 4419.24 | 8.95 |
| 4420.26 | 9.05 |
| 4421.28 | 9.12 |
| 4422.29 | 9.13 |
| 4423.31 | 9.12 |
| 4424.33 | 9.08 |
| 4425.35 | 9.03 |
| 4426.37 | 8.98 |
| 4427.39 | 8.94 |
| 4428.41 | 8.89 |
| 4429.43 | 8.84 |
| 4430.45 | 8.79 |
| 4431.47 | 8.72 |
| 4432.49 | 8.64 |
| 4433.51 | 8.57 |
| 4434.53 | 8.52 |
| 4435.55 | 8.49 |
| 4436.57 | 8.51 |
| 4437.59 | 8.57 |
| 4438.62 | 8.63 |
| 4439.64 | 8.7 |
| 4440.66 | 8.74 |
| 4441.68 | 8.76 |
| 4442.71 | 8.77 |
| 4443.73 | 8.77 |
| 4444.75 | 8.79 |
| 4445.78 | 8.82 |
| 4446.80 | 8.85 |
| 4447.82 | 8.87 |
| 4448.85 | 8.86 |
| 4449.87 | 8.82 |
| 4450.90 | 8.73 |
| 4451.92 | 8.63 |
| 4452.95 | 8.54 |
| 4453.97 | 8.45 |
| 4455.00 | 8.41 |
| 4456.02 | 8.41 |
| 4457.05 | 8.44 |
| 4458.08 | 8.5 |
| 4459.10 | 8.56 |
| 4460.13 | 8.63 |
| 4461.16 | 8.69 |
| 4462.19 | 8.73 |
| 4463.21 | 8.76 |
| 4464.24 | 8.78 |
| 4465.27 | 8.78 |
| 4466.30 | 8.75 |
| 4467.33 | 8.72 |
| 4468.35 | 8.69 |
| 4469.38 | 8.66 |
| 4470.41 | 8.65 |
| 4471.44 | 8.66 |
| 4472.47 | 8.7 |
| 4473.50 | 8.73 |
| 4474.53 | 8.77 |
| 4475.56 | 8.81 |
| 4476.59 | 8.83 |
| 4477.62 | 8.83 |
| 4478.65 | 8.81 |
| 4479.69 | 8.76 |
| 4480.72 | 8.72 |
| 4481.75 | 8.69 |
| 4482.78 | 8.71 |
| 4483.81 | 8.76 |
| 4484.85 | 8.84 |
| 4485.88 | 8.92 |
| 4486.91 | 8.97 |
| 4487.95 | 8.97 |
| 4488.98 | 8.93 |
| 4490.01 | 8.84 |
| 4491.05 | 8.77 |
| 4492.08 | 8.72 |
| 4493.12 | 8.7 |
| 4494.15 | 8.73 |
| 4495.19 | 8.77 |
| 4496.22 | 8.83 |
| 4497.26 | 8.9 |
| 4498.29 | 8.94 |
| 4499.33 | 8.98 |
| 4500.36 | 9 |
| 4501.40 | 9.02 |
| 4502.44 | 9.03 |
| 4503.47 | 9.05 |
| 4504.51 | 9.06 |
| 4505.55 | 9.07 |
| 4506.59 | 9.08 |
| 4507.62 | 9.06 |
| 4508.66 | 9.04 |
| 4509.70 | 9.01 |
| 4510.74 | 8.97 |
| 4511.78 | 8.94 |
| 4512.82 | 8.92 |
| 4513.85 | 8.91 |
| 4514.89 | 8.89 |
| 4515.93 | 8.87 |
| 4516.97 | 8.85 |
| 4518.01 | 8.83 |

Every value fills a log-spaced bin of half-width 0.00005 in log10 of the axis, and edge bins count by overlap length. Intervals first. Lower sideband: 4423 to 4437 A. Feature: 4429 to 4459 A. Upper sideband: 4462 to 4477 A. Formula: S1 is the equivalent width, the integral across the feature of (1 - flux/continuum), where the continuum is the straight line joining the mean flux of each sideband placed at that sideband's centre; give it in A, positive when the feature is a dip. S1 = 0.4 A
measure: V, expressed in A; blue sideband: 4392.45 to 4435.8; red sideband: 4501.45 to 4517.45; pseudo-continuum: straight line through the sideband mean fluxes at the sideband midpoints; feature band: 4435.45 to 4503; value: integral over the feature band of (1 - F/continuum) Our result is 1.0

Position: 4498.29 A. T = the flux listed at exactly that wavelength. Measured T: 8.94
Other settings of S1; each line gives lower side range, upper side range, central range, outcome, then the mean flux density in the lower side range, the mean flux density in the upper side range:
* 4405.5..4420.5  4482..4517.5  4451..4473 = 0.5 A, 8.76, 8.91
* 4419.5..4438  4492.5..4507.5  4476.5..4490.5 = 0.1 A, 8.84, 8.94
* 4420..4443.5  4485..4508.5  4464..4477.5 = 0.2 A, 8.81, 8.93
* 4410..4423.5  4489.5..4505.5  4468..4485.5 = 0.3 A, 8.86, 8.89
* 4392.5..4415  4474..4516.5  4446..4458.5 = 0.2 A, 8.6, 8.89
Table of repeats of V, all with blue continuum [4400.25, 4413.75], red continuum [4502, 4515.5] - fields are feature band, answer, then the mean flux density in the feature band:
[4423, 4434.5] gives -0.2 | 8.85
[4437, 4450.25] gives 0.0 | 8.76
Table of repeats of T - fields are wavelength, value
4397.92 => 8.53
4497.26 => 8.9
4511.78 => 8.94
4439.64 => 8.7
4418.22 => 8.84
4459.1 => 8.56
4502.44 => 9.03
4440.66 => 8.74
